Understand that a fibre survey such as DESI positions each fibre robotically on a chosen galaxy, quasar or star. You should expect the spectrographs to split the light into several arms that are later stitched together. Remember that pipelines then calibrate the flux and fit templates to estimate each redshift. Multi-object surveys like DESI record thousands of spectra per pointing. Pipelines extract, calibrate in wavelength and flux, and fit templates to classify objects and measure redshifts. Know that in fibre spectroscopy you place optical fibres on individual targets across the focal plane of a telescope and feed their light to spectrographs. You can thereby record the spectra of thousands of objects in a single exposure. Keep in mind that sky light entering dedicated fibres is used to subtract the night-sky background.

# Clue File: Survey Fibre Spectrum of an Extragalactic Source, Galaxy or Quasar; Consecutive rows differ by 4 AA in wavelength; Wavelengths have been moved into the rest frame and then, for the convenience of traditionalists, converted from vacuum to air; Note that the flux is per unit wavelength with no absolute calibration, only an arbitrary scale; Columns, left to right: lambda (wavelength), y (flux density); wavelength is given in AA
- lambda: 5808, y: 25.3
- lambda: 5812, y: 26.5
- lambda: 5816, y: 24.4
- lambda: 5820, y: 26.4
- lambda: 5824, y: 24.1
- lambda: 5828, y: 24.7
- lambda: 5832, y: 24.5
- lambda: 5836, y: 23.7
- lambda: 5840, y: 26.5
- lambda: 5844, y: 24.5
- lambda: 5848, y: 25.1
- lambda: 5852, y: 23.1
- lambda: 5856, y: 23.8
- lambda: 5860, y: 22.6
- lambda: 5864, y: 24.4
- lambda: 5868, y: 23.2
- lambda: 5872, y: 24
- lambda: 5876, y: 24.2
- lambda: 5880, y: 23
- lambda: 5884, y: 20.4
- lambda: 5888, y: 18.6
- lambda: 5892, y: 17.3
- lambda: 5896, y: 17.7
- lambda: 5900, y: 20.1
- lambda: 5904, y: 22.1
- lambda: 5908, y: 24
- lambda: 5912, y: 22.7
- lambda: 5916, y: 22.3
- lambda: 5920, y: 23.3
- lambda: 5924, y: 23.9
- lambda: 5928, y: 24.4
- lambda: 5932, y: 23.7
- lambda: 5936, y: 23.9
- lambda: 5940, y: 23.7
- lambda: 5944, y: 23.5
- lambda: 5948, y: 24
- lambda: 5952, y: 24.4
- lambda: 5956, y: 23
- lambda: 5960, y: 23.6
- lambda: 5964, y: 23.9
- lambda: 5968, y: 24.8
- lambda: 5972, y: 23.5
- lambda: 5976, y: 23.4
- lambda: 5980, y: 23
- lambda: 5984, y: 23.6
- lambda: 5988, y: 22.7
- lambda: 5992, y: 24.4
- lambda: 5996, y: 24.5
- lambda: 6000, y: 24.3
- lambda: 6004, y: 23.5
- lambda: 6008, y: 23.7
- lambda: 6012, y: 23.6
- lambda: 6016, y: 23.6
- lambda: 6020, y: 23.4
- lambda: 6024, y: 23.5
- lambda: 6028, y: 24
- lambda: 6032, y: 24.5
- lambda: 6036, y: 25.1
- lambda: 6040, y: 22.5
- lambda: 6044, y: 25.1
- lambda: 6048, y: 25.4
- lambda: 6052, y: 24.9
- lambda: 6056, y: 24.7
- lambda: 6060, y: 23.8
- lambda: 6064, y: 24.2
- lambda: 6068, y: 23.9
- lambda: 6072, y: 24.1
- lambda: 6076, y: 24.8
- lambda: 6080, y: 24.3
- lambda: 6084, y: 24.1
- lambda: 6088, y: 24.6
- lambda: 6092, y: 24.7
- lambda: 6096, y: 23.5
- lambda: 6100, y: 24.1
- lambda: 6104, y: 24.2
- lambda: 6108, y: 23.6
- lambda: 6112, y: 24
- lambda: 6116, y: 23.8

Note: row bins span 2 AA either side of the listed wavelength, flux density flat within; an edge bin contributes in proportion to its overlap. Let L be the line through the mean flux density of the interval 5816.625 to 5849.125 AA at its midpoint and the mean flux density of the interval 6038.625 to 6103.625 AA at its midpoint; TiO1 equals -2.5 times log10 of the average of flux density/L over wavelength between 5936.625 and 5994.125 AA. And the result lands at 0.04 mag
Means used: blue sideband 24.9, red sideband 24.3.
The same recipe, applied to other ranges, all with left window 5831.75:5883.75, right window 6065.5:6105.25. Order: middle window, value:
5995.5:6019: 0.014 mag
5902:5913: 0.047 mag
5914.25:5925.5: 0.039 mag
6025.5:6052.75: -0.013 mag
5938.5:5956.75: 0.012 mag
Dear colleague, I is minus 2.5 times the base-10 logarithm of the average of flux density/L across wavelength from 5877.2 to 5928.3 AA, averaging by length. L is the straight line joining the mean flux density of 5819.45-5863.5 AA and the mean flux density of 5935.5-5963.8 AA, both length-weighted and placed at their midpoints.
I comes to 0.121 mag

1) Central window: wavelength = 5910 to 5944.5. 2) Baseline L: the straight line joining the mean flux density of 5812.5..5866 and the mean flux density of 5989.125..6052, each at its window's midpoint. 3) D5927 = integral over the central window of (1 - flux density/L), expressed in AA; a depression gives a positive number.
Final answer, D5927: 1.1 AA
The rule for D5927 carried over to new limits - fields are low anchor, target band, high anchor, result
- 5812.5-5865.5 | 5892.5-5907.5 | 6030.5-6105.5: 2.67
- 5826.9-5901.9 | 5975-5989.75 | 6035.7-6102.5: 0.29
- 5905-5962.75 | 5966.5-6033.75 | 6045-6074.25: 0.80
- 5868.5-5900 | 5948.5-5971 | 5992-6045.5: -1.34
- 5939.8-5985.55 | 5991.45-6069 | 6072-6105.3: -0.38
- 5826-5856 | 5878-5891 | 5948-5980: 2.07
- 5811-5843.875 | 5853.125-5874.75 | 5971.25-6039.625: 1.02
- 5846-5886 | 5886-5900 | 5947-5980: 3.16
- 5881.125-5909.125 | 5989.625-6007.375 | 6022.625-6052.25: -0.72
